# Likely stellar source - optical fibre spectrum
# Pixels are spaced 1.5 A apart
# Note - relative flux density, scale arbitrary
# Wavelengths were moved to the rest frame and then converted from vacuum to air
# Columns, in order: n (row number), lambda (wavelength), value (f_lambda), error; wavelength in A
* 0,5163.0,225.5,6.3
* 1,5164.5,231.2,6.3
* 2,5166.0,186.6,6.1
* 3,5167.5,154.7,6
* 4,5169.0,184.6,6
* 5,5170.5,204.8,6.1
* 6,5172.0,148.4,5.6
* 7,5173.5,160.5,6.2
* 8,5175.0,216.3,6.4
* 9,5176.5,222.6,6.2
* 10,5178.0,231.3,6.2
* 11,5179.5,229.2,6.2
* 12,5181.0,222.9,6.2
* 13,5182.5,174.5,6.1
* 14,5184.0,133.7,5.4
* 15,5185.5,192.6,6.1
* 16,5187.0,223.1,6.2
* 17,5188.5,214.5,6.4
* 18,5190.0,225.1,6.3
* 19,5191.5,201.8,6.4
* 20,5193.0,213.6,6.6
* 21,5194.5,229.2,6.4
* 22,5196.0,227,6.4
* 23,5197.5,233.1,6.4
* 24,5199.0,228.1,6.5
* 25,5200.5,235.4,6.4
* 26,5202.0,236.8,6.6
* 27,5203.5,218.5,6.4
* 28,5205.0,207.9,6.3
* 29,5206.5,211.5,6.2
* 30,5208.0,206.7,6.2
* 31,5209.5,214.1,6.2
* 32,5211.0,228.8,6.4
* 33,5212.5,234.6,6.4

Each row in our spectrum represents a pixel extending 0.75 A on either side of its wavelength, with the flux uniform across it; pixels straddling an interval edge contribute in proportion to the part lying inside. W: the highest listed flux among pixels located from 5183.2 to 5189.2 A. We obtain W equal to 223.1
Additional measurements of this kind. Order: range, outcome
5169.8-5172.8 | 204.8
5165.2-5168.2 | 186.6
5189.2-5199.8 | 233.1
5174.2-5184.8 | 231.3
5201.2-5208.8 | 236.8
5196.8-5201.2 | 235.4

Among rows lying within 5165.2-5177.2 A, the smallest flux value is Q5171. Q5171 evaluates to 148.4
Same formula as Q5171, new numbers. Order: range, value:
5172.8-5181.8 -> 160.5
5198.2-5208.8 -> 206.7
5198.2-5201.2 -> 228.1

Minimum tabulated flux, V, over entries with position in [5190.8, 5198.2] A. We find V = 201.8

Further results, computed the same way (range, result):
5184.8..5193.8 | 192.6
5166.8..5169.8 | 154.7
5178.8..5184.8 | 133.7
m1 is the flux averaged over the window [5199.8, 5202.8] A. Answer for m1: 236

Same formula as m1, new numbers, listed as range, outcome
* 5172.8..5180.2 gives 212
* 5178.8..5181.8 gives 225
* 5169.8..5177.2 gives 190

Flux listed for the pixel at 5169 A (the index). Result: 184.6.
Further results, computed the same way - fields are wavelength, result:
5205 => 207.9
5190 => 225.1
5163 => 225.5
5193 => 213.6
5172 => 148.4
